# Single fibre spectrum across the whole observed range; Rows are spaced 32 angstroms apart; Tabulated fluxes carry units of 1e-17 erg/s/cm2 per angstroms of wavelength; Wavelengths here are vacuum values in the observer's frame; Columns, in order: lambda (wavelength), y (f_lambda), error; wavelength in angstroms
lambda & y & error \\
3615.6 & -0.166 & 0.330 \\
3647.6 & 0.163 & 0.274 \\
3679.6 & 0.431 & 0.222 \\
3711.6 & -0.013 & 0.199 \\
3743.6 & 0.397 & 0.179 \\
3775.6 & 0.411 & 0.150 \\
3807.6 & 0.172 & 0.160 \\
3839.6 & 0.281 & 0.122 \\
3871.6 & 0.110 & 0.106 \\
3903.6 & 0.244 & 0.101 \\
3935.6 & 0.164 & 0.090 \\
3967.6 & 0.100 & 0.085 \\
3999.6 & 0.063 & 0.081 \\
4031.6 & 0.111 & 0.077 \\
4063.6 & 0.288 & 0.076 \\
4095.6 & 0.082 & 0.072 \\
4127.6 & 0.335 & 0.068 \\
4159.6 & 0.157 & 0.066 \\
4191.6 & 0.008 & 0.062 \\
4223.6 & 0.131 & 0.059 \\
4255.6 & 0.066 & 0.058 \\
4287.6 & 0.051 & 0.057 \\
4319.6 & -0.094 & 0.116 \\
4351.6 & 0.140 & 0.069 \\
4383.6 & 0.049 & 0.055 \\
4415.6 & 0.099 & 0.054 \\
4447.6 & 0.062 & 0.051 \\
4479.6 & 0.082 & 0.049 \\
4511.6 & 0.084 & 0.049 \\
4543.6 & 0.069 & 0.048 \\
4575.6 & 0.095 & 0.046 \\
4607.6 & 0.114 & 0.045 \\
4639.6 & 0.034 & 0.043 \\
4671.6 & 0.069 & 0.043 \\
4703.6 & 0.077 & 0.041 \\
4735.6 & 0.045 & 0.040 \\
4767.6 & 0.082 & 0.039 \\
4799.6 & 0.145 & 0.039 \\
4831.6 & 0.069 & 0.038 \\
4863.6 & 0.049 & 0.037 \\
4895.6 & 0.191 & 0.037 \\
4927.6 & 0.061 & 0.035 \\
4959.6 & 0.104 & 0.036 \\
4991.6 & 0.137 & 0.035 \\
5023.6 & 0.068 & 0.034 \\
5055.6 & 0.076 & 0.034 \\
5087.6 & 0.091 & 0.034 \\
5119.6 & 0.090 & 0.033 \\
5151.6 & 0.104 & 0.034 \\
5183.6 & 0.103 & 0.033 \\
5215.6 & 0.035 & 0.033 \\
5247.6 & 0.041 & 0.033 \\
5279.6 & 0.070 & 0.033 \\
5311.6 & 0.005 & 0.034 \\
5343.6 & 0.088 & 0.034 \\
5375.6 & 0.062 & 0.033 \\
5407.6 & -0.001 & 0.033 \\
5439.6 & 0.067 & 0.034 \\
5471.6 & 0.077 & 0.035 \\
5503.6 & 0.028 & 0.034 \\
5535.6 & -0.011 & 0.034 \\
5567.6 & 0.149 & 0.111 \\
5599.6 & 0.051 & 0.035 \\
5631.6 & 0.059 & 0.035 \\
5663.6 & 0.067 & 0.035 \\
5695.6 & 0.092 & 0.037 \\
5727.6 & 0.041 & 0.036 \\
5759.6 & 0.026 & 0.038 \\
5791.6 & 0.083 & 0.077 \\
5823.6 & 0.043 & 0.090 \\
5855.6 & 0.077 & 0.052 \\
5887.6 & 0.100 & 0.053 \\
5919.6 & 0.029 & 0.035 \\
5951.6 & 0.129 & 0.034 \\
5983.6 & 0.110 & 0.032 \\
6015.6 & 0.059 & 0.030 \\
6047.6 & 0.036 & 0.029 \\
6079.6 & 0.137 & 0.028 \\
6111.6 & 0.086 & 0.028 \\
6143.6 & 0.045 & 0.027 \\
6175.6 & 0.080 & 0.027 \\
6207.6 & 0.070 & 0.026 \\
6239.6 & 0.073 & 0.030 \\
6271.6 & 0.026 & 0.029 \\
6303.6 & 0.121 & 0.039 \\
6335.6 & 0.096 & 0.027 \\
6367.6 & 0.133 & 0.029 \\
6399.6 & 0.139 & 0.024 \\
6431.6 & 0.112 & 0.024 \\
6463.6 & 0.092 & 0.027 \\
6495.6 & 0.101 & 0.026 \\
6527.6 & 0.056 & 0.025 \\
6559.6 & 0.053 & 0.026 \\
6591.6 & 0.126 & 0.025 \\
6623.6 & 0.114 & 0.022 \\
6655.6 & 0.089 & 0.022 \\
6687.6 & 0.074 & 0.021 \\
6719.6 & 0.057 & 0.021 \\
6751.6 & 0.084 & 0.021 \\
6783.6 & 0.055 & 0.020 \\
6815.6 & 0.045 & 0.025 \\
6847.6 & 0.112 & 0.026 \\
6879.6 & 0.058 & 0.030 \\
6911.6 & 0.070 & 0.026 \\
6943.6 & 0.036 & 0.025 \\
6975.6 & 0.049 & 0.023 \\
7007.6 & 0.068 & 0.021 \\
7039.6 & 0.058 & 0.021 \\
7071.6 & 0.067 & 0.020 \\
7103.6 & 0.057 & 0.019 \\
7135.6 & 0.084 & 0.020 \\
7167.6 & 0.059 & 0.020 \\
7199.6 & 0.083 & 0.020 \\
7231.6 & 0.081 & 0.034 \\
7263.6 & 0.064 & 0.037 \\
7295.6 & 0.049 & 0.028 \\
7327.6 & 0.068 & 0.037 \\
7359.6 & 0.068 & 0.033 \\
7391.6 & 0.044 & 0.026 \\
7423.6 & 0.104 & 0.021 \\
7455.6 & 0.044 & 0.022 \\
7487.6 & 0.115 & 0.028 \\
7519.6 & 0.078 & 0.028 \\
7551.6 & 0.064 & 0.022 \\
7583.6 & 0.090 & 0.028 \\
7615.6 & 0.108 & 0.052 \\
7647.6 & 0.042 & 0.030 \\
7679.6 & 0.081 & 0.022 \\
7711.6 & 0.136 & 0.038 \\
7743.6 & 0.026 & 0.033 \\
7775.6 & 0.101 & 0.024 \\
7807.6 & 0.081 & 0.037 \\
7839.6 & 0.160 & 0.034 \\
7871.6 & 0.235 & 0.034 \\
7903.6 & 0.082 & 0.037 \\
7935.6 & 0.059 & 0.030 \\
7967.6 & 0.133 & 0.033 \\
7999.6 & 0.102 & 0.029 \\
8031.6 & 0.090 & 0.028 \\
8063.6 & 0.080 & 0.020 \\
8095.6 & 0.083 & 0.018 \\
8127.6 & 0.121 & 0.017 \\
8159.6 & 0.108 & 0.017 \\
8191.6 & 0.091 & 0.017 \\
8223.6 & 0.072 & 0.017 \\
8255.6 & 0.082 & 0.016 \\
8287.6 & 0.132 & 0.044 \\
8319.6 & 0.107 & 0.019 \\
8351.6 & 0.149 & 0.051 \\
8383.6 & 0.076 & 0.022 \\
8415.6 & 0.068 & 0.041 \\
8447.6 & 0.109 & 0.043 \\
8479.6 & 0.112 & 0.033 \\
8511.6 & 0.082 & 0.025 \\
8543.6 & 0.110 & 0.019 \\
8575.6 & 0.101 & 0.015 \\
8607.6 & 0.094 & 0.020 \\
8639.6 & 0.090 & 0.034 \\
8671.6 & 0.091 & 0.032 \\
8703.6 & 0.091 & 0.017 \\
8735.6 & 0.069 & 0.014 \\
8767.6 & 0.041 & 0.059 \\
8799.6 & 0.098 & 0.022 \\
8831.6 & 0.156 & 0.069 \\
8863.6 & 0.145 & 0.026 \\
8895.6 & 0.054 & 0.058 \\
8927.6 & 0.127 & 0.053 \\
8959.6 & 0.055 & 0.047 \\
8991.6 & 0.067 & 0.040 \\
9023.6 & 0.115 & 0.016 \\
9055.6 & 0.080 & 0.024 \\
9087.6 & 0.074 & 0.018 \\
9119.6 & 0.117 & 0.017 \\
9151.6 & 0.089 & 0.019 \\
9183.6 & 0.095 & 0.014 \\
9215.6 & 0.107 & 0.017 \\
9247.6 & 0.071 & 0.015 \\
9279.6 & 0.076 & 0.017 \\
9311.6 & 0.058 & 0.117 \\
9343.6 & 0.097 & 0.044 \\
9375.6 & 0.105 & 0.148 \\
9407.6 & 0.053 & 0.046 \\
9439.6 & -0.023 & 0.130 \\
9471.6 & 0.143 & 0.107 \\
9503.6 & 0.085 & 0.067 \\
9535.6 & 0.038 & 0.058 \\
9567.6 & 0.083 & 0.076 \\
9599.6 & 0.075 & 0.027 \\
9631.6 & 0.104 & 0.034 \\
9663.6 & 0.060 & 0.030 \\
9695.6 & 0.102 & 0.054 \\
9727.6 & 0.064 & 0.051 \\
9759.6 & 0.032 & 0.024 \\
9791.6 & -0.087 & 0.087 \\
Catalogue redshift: 1.11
